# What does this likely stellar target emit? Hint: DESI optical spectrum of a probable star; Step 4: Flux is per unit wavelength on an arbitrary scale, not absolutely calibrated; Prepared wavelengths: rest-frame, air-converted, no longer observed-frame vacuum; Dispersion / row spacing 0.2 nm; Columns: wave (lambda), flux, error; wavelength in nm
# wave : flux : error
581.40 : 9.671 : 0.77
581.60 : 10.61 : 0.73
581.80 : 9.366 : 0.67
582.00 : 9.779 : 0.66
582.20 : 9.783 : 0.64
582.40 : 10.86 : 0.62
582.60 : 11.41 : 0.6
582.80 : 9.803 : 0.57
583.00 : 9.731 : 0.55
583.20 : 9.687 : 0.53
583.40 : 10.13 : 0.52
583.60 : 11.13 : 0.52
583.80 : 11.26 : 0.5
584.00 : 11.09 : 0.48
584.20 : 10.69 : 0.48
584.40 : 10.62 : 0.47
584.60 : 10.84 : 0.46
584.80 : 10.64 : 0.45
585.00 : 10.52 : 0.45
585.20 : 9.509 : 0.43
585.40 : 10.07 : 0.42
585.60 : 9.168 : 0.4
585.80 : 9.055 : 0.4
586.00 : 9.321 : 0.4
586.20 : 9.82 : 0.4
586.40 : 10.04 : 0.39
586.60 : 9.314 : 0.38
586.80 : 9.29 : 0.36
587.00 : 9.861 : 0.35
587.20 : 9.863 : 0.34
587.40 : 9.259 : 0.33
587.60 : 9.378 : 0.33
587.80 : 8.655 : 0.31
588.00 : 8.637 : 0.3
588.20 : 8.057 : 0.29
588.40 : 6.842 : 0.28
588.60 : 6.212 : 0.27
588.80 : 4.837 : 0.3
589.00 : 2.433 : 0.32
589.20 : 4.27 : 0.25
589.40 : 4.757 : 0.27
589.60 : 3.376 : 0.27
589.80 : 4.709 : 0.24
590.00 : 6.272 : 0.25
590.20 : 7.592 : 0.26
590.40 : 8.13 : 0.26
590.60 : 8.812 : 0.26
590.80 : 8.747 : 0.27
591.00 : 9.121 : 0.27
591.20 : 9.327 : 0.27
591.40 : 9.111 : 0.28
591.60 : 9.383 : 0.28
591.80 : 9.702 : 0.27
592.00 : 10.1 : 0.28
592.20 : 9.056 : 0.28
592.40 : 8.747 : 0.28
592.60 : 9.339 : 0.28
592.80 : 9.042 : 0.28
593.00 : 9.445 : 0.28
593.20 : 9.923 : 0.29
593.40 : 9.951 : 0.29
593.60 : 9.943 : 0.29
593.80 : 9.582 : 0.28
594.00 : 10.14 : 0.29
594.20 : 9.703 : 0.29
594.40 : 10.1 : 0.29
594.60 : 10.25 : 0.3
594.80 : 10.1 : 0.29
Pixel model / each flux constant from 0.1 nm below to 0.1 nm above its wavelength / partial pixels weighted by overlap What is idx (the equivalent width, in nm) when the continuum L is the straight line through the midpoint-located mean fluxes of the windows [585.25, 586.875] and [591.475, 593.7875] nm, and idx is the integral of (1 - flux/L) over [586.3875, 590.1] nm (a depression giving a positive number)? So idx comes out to 0.94 nm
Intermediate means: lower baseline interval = 9.51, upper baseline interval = 9.51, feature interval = 7.09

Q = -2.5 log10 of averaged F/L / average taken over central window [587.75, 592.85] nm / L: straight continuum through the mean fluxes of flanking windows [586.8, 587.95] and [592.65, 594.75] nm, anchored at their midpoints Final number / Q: 0.27 mag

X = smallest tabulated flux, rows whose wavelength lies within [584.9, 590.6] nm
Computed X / 2.433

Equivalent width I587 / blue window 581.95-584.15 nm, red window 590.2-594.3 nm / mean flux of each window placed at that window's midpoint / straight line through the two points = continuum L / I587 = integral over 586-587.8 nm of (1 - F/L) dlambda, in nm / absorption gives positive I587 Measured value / 0.08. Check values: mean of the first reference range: 10.4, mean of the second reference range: 9.32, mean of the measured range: 9.53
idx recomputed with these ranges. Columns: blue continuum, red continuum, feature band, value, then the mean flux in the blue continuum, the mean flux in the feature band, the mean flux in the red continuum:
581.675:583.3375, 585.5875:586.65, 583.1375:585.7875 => -0.17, 10.1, 10.4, 9.48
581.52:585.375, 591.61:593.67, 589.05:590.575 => 0.64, 10.4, 5.64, 9.51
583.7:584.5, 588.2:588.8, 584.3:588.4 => -0.46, 10.9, 9.53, 6.5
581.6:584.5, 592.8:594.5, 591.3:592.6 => 0.07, 10.4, 9.35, 9.8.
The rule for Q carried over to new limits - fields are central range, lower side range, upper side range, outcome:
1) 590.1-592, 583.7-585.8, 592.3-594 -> 0.09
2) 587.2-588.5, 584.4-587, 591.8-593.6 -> 0.14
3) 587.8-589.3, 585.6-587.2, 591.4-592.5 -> 0.48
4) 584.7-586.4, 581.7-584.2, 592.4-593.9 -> 0.04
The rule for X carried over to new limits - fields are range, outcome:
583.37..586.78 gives 9.055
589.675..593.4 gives 4.709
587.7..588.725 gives 6.212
